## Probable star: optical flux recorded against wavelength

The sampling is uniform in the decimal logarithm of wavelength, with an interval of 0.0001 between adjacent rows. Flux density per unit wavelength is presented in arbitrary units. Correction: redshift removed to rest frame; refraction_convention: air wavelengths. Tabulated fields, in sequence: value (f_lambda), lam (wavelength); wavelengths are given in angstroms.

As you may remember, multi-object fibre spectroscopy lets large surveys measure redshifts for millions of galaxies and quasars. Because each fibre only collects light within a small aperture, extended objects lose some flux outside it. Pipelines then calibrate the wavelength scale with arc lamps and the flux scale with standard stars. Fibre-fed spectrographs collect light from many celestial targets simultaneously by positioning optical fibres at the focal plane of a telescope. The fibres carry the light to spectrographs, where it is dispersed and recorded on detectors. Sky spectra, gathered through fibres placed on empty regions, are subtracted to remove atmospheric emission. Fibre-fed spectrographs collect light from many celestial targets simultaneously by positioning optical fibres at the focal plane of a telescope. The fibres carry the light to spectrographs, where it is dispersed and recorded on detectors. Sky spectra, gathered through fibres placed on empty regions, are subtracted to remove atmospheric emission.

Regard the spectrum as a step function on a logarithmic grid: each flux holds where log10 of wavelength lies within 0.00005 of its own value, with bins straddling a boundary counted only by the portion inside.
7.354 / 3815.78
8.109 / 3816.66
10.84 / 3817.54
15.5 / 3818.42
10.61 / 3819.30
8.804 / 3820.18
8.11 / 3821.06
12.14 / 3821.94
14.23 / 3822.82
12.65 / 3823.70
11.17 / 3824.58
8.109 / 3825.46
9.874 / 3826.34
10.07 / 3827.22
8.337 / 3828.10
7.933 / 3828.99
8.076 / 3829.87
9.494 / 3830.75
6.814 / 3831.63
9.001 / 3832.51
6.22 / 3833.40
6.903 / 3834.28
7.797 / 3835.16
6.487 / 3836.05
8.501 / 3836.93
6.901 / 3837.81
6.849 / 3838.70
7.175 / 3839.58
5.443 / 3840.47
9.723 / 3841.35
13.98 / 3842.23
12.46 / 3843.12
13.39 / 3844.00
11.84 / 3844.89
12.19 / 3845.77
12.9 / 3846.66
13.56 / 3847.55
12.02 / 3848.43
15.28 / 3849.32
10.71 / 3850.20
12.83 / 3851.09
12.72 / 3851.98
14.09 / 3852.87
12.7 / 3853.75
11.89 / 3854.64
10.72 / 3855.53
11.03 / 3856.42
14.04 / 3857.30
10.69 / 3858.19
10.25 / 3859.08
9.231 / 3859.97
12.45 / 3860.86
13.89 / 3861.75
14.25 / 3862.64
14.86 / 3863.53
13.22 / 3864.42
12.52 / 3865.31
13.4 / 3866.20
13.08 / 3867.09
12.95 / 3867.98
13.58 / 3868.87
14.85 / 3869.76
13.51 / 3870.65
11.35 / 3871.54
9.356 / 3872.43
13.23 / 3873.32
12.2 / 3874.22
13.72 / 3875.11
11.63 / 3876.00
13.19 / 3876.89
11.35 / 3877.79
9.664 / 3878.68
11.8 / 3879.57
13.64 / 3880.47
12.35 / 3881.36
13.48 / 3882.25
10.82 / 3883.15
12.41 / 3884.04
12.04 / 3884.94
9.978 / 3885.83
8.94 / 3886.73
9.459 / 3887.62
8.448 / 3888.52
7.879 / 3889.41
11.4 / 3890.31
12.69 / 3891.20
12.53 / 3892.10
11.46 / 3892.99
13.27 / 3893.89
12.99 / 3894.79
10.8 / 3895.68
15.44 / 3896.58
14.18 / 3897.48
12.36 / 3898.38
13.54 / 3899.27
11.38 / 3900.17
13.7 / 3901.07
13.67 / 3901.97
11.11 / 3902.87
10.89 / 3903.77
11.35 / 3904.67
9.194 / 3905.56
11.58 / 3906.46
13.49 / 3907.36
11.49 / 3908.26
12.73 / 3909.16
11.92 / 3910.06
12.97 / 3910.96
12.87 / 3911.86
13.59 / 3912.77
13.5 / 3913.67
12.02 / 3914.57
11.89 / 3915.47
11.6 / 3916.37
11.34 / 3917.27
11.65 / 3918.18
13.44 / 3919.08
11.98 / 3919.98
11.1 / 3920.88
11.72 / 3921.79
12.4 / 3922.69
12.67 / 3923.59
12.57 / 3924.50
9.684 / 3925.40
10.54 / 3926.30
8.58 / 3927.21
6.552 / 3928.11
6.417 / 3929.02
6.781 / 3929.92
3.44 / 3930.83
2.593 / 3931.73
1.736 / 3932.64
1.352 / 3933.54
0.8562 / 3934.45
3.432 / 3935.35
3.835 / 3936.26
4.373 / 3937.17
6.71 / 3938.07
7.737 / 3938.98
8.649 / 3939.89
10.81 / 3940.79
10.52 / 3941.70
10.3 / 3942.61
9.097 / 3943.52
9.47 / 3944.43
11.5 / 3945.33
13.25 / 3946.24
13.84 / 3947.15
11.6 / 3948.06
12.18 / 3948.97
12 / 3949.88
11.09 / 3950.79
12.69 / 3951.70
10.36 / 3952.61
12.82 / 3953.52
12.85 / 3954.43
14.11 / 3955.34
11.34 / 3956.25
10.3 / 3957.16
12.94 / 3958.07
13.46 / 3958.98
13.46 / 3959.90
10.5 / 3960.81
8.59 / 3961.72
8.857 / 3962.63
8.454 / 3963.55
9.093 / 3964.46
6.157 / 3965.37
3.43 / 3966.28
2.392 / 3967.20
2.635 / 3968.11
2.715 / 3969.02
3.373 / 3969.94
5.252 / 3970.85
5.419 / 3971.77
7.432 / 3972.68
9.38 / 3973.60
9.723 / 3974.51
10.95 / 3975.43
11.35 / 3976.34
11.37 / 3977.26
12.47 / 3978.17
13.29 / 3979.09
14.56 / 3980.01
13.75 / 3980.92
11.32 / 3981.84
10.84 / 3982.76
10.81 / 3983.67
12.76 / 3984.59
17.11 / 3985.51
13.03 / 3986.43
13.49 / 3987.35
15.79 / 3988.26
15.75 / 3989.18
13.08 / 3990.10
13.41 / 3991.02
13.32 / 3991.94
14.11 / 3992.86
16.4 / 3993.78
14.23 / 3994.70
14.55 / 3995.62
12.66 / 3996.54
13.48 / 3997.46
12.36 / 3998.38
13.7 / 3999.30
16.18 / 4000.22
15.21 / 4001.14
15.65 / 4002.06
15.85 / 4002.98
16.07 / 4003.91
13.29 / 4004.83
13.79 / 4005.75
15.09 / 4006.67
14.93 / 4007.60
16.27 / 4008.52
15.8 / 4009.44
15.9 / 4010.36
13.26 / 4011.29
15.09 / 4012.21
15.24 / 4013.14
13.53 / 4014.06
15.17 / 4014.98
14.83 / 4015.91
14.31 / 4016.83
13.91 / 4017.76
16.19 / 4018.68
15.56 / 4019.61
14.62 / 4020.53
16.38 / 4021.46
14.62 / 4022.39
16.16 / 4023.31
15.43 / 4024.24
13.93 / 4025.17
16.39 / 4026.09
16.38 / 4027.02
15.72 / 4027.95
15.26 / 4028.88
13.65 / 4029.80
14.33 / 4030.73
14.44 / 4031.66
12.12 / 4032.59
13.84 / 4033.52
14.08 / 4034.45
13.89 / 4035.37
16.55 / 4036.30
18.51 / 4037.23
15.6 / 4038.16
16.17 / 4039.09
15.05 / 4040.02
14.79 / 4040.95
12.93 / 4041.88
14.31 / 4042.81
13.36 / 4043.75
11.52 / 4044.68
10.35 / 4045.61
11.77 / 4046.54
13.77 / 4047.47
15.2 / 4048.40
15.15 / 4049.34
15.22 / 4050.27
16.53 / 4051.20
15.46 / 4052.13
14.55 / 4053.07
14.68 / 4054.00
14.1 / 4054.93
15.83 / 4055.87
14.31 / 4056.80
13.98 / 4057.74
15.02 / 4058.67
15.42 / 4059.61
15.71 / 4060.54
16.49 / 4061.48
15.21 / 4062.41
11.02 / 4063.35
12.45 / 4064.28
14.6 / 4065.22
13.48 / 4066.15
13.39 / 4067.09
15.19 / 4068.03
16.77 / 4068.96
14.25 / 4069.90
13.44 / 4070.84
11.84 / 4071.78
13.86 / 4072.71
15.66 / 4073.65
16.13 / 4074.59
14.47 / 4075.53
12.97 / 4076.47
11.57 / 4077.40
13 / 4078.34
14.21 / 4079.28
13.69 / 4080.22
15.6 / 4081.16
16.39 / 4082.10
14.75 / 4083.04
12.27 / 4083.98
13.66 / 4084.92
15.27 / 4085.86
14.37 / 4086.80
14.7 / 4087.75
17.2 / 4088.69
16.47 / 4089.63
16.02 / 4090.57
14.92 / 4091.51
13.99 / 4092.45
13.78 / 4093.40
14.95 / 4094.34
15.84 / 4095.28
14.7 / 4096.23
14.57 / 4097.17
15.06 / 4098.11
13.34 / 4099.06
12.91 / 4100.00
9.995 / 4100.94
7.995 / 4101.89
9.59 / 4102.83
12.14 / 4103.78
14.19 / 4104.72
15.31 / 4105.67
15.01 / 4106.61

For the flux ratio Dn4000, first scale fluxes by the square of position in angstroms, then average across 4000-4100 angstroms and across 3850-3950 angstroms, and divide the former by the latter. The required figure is 1.43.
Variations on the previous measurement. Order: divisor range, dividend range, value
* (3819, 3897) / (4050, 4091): 1.45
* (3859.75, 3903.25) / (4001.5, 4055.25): 1.30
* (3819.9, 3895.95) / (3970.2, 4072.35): 1.36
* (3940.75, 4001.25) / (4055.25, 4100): 1.36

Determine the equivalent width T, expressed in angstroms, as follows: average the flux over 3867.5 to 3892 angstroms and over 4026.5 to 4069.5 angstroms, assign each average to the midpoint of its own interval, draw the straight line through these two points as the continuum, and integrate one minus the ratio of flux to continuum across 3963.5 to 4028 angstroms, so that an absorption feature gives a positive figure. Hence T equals 4.38 angstroms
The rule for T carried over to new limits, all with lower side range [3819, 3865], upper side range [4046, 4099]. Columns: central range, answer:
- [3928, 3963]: 9.5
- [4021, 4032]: -1.2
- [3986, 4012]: -2.4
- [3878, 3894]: 0.3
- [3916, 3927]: 0.3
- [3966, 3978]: 5.7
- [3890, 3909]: -1.1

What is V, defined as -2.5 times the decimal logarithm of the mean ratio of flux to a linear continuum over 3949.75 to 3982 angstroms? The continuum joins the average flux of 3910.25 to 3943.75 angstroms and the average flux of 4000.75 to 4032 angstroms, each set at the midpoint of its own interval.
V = 0.19 mag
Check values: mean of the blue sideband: 8.97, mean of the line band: 9.68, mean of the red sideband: 15.1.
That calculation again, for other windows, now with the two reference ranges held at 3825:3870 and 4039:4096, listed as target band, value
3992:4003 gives -0.09 mag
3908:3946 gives 0.29 mag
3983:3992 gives -0.05 mag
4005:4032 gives -0.11 mag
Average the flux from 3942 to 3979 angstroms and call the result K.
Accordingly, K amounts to 9.74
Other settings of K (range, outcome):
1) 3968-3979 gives 8.02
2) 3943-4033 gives 12.6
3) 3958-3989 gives 9.91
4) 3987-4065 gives 14.6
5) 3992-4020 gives 14.7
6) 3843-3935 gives 11.5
